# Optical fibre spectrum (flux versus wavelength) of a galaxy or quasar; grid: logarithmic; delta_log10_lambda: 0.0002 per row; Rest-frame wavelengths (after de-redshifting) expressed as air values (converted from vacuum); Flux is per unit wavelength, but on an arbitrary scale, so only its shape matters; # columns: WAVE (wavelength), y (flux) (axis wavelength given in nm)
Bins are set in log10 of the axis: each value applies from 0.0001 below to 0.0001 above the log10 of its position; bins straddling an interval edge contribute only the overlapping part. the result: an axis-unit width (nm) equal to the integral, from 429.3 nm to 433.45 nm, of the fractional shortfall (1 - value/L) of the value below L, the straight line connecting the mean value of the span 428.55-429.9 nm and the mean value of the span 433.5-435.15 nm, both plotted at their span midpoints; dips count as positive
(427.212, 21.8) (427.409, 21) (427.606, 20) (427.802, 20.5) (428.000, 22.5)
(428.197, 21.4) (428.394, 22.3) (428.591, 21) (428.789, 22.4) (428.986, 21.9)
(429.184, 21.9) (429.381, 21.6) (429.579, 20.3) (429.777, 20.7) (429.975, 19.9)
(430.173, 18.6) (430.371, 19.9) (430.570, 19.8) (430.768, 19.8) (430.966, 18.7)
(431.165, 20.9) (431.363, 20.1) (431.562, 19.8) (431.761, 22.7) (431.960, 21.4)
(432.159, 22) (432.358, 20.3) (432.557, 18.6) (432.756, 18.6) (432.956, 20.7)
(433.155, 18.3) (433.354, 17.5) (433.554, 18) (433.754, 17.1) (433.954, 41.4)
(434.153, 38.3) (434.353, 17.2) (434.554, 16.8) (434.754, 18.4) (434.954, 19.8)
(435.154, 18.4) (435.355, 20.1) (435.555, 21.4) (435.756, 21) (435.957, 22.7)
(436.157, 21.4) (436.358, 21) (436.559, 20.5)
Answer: 0.40 nm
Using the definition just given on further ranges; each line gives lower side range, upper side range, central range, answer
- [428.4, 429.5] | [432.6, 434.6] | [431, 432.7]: 0.12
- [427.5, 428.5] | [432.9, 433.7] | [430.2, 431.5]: 0.00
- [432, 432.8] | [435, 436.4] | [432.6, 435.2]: -0.15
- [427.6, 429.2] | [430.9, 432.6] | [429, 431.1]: 0.09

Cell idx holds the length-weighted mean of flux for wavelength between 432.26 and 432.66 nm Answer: 19.5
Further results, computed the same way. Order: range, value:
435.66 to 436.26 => 21.7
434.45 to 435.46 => 18.7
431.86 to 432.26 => 21.7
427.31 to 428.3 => 21.1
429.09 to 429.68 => 21.3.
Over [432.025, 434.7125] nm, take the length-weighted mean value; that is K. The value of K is 21.8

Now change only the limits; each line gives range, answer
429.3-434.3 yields 21.4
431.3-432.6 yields 20.8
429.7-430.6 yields 19.7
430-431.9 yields 20.1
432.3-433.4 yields 19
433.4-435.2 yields 22.8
